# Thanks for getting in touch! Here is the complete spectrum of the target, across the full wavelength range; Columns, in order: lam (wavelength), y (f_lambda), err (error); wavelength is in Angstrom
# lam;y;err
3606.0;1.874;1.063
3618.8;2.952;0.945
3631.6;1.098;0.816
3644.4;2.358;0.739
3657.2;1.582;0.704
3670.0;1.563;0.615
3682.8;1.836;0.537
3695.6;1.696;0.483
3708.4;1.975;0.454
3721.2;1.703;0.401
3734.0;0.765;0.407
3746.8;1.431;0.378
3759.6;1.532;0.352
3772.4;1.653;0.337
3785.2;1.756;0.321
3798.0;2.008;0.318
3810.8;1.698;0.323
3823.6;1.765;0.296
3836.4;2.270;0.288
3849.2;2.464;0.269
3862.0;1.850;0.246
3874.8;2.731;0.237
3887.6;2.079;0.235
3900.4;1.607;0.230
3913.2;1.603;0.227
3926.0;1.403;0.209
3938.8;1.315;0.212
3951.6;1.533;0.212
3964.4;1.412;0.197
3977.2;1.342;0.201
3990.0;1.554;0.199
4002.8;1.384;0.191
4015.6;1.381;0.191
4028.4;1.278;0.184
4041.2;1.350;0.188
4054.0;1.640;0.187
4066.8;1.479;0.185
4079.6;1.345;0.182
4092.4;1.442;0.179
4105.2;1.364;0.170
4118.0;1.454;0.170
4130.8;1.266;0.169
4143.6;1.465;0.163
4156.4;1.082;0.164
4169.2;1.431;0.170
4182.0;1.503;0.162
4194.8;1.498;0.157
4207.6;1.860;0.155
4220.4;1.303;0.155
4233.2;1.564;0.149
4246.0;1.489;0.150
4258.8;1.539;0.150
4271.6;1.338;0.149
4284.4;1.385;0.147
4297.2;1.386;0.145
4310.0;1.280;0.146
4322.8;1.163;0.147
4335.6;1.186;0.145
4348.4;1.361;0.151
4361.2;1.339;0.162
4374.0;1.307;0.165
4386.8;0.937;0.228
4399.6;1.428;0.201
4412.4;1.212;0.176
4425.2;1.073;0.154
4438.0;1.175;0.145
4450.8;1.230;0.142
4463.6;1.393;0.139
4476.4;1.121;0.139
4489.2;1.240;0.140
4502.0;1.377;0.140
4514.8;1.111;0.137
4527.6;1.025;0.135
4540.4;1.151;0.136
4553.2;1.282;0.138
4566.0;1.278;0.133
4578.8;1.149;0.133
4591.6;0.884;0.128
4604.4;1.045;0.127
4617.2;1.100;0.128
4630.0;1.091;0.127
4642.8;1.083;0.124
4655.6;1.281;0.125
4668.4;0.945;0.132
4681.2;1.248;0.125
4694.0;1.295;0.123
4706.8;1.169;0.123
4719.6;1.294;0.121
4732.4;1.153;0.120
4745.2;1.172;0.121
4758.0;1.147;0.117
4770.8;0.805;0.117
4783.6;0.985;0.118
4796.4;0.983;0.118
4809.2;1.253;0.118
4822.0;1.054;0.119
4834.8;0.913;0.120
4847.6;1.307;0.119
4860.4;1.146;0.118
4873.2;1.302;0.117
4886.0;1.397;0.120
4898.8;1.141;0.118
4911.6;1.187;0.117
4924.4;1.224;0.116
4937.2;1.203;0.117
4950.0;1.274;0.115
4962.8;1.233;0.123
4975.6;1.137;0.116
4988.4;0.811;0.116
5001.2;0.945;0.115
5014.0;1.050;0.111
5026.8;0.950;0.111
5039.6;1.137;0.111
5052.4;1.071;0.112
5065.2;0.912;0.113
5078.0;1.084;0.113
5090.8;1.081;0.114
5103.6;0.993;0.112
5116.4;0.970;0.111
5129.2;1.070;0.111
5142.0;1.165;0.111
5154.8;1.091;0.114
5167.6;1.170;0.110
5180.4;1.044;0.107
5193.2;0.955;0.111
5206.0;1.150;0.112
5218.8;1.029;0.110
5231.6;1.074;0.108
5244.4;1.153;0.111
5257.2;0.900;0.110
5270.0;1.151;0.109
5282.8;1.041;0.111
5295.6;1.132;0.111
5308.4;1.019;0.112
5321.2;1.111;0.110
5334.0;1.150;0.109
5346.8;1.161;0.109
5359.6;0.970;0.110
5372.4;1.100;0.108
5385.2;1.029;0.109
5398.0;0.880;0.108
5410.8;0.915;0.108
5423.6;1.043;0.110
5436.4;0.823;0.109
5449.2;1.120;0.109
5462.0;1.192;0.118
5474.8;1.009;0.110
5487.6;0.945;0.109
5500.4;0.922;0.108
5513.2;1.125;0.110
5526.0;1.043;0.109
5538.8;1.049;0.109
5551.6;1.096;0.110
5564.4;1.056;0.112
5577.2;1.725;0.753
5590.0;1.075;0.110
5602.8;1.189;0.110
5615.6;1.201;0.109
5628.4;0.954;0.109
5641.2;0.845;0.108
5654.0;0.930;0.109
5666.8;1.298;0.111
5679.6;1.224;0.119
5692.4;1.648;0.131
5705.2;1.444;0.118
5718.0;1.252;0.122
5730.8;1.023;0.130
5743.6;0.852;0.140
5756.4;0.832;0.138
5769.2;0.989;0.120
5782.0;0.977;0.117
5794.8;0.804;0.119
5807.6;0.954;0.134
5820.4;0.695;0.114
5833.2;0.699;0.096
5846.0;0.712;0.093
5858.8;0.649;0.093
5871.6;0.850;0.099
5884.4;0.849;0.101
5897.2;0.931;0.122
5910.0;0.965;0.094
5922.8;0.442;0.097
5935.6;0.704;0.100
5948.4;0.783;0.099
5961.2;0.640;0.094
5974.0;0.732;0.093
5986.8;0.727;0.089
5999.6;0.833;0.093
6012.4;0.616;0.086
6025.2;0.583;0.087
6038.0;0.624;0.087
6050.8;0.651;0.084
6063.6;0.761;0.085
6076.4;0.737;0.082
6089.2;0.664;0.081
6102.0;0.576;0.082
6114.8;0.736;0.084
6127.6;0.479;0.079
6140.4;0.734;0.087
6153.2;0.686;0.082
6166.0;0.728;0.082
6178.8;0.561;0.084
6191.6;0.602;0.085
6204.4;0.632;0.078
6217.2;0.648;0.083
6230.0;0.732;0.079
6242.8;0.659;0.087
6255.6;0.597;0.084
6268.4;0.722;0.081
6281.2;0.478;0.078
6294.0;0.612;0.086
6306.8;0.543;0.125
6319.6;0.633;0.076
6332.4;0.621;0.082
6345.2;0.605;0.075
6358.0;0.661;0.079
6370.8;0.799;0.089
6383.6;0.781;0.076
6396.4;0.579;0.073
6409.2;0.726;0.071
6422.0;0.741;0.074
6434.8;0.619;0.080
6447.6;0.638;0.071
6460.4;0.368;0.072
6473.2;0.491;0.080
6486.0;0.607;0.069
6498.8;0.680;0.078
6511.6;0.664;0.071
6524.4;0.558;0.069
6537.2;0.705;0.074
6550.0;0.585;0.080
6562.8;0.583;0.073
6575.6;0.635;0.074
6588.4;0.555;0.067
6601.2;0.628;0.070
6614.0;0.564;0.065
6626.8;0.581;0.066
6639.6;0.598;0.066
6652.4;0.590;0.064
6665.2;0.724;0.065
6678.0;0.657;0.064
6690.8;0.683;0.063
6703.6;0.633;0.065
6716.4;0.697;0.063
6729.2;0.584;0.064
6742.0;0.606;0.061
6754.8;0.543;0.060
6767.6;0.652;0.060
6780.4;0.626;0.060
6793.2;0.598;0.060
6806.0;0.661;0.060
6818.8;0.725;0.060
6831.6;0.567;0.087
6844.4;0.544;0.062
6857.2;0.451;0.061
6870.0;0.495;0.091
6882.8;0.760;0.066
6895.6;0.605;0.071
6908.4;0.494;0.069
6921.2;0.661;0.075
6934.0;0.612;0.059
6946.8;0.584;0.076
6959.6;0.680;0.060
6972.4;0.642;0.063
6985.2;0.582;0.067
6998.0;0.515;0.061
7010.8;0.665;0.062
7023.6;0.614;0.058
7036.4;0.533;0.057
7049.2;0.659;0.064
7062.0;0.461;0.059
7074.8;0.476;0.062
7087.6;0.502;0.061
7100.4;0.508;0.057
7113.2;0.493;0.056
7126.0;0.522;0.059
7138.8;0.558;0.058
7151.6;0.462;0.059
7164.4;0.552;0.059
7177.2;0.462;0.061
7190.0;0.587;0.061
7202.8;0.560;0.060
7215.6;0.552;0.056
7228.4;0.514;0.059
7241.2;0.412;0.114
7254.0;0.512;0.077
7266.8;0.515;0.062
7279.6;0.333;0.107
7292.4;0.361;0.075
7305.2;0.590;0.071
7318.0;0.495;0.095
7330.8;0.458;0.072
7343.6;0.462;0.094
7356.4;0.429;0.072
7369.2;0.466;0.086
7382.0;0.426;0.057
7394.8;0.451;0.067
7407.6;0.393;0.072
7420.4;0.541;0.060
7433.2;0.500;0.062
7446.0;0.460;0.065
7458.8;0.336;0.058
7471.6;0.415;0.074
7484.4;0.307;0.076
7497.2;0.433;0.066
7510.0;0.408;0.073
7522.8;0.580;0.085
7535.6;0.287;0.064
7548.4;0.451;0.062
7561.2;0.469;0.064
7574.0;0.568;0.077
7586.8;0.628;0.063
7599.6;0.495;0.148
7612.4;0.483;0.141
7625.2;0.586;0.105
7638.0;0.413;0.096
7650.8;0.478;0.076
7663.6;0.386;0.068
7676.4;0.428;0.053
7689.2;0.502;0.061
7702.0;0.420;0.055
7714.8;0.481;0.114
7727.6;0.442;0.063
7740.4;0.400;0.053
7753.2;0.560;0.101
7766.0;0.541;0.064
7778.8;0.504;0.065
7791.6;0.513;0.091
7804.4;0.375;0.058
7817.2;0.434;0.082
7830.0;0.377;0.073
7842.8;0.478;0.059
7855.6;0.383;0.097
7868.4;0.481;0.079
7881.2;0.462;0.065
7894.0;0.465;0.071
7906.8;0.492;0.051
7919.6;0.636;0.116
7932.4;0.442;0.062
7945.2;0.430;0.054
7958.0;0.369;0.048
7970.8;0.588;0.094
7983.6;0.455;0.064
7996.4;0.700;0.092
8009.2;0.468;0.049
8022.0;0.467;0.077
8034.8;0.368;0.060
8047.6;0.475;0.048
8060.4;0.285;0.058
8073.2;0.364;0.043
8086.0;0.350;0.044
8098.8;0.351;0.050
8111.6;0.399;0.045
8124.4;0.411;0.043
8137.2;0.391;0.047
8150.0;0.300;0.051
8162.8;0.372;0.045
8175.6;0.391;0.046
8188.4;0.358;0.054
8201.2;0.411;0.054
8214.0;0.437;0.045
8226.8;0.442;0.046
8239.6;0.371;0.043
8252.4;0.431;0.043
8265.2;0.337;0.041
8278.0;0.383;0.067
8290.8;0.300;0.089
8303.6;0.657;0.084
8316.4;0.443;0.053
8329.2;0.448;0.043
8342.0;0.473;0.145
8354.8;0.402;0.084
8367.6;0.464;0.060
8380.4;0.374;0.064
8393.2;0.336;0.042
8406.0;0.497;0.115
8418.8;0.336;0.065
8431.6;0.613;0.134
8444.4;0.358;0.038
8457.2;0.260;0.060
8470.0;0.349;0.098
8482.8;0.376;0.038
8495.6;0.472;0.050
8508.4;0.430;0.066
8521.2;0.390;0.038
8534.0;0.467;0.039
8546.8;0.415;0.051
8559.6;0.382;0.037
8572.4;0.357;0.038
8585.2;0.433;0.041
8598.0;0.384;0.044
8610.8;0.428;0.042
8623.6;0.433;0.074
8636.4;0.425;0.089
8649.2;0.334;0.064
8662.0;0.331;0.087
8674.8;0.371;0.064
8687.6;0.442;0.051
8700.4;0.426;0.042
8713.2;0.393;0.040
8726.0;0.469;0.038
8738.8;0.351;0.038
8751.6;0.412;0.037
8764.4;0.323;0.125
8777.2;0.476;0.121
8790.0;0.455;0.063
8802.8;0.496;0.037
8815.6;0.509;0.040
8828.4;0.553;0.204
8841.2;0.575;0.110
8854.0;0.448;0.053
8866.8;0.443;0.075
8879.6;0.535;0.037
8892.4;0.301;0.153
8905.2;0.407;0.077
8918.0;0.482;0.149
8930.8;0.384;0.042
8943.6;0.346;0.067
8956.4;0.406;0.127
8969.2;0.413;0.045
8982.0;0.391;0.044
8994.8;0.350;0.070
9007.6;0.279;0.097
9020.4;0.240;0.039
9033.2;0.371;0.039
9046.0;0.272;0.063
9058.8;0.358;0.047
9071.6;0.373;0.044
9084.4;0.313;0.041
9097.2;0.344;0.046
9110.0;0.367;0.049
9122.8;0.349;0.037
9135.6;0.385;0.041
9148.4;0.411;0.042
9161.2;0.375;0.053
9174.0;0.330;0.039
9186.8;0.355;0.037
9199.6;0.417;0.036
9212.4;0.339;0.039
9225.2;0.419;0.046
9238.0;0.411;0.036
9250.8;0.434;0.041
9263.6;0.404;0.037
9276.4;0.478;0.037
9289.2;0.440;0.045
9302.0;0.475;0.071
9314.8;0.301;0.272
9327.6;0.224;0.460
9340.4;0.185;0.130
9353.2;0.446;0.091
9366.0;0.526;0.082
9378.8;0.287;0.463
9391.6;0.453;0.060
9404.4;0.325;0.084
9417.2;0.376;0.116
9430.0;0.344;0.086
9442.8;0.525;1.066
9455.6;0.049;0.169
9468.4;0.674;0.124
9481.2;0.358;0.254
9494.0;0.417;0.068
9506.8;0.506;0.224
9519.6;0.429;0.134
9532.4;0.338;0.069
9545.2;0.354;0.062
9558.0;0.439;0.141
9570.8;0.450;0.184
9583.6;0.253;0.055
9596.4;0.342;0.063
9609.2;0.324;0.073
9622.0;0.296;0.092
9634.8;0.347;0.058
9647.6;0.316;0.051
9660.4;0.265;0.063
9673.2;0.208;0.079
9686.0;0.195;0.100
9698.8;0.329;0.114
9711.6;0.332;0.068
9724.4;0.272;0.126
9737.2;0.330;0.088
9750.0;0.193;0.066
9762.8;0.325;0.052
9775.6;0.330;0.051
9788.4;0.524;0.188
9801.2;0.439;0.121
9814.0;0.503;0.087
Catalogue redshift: 1.032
